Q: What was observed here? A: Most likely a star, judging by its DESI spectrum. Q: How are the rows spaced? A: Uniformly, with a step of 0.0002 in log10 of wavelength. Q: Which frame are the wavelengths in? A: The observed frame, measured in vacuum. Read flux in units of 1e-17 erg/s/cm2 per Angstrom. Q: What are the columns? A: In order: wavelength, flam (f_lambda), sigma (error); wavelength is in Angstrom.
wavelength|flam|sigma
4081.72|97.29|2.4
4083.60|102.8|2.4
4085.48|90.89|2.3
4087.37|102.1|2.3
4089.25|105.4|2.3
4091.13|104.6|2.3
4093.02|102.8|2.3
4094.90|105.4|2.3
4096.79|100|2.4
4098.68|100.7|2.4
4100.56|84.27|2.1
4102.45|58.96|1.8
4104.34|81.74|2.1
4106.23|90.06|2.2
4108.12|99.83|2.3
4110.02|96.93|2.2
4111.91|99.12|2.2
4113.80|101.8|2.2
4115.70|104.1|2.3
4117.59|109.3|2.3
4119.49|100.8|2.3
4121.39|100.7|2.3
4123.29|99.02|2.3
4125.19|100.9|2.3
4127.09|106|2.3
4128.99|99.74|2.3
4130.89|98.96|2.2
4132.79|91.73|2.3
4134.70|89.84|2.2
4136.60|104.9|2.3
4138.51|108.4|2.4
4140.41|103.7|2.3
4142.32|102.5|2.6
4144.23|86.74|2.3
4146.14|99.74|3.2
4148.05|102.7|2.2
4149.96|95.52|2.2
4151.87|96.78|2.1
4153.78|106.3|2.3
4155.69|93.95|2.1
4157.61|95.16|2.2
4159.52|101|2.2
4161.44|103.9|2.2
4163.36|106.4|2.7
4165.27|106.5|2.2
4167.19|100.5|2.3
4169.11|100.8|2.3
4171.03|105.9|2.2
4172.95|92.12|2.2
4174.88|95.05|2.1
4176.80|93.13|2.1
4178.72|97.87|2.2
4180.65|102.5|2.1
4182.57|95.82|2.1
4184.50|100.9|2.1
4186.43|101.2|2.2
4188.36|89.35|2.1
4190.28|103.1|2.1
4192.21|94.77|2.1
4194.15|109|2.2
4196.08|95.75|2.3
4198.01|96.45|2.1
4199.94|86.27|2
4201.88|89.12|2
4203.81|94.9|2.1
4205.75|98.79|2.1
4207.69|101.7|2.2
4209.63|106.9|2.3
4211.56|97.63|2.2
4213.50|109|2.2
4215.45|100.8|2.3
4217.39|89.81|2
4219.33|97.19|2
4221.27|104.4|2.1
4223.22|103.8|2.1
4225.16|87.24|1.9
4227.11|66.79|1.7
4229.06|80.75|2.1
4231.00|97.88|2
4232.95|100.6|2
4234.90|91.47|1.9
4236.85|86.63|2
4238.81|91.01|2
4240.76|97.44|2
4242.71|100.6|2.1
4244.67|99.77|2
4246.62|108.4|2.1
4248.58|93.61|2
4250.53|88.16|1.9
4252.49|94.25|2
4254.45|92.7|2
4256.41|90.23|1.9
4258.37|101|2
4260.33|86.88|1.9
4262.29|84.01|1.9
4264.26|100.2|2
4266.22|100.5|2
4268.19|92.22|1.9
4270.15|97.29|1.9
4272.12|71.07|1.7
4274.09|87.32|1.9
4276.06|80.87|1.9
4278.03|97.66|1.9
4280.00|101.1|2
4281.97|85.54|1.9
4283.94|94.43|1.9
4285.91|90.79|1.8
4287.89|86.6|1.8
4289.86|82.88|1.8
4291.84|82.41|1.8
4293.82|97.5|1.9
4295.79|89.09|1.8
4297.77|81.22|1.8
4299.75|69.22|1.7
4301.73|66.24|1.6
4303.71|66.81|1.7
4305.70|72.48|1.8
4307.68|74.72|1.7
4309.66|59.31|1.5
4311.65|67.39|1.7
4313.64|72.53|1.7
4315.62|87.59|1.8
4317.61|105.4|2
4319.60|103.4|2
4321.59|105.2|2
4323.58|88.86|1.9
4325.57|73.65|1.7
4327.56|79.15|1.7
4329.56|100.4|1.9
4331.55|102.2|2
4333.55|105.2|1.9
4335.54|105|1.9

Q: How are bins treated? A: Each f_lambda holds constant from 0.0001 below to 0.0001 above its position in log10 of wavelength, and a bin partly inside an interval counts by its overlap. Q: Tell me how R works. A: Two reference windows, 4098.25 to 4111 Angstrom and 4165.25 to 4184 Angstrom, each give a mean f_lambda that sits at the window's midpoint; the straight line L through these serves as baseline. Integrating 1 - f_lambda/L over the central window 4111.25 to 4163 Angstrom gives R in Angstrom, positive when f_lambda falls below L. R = -4.4 Angstrom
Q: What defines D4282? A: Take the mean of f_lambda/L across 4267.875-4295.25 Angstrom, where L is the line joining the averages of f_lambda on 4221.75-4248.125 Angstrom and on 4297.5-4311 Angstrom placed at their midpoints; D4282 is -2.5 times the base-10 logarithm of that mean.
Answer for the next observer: -0.16 mag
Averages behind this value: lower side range 93.5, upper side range 69.3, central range 89.1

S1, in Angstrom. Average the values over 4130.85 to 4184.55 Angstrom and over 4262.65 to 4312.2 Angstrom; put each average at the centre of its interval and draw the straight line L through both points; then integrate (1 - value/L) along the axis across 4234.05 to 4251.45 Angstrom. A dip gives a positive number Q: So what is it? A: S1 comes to -1.2 Angstrom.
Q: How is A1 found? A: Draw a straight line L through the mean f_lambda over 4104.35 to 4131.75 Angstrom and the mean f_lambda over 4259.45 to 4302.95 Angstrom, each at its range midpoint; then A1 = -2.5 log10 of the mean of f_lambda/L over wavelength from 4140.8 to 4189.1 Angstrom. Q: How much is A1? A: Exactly -0.030 mag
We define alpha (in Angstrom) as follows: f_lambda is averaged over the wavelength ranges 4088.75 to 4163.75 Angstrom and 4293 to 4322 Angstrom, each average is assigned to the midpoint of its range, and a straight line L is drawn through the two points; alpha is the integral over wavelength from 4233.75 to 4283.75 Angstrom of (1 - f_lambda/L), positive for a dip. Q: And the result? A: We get -4.3 Angstrom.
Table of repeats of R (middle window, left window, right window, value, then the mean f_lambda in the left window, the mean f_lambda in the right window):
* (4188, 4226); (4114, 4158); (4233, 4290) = -0.9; 100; 92.5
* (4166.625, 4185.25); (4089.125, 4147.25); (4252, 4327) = -0.9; 97.9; 86.2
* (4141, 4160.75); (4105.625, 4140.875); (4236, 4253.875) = 0.2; 100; 95.5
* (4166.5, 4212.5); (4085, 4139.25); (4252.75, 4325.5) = -2.5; 97.9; 86.4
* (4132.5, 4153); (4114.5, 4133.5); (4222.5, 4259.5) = 0.3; 101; 93.2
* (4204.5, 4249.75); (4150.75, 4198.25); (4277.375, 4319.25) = -1.9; 99.4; 82.6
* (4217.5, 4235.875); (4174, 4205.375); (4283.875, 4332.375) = 0.1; 96.6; 83.7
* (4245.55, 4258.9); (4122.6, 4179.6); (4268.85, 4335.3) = -0.7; 99.5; 85.9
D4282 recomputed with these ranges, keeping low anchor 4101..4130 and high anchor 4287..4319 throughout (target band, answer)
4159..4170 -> -0.13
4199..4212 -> -0.10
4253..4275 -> -0.11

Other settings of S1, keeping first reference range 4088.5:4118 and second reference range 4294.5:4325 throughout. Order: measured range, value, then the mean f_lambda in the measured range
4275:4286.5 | -1.2 Angstrom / 91.8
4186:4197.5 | -1.2 Angstrom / 98.7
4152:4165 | -1.3 Angstrom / 101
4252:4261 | -0.9 Angstrom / 93.2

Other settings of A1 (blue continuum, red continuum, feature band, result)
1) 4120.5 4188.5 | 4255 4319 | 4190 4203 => -0.011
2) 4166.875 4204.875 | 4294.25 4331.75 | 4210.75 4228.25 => -0.020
